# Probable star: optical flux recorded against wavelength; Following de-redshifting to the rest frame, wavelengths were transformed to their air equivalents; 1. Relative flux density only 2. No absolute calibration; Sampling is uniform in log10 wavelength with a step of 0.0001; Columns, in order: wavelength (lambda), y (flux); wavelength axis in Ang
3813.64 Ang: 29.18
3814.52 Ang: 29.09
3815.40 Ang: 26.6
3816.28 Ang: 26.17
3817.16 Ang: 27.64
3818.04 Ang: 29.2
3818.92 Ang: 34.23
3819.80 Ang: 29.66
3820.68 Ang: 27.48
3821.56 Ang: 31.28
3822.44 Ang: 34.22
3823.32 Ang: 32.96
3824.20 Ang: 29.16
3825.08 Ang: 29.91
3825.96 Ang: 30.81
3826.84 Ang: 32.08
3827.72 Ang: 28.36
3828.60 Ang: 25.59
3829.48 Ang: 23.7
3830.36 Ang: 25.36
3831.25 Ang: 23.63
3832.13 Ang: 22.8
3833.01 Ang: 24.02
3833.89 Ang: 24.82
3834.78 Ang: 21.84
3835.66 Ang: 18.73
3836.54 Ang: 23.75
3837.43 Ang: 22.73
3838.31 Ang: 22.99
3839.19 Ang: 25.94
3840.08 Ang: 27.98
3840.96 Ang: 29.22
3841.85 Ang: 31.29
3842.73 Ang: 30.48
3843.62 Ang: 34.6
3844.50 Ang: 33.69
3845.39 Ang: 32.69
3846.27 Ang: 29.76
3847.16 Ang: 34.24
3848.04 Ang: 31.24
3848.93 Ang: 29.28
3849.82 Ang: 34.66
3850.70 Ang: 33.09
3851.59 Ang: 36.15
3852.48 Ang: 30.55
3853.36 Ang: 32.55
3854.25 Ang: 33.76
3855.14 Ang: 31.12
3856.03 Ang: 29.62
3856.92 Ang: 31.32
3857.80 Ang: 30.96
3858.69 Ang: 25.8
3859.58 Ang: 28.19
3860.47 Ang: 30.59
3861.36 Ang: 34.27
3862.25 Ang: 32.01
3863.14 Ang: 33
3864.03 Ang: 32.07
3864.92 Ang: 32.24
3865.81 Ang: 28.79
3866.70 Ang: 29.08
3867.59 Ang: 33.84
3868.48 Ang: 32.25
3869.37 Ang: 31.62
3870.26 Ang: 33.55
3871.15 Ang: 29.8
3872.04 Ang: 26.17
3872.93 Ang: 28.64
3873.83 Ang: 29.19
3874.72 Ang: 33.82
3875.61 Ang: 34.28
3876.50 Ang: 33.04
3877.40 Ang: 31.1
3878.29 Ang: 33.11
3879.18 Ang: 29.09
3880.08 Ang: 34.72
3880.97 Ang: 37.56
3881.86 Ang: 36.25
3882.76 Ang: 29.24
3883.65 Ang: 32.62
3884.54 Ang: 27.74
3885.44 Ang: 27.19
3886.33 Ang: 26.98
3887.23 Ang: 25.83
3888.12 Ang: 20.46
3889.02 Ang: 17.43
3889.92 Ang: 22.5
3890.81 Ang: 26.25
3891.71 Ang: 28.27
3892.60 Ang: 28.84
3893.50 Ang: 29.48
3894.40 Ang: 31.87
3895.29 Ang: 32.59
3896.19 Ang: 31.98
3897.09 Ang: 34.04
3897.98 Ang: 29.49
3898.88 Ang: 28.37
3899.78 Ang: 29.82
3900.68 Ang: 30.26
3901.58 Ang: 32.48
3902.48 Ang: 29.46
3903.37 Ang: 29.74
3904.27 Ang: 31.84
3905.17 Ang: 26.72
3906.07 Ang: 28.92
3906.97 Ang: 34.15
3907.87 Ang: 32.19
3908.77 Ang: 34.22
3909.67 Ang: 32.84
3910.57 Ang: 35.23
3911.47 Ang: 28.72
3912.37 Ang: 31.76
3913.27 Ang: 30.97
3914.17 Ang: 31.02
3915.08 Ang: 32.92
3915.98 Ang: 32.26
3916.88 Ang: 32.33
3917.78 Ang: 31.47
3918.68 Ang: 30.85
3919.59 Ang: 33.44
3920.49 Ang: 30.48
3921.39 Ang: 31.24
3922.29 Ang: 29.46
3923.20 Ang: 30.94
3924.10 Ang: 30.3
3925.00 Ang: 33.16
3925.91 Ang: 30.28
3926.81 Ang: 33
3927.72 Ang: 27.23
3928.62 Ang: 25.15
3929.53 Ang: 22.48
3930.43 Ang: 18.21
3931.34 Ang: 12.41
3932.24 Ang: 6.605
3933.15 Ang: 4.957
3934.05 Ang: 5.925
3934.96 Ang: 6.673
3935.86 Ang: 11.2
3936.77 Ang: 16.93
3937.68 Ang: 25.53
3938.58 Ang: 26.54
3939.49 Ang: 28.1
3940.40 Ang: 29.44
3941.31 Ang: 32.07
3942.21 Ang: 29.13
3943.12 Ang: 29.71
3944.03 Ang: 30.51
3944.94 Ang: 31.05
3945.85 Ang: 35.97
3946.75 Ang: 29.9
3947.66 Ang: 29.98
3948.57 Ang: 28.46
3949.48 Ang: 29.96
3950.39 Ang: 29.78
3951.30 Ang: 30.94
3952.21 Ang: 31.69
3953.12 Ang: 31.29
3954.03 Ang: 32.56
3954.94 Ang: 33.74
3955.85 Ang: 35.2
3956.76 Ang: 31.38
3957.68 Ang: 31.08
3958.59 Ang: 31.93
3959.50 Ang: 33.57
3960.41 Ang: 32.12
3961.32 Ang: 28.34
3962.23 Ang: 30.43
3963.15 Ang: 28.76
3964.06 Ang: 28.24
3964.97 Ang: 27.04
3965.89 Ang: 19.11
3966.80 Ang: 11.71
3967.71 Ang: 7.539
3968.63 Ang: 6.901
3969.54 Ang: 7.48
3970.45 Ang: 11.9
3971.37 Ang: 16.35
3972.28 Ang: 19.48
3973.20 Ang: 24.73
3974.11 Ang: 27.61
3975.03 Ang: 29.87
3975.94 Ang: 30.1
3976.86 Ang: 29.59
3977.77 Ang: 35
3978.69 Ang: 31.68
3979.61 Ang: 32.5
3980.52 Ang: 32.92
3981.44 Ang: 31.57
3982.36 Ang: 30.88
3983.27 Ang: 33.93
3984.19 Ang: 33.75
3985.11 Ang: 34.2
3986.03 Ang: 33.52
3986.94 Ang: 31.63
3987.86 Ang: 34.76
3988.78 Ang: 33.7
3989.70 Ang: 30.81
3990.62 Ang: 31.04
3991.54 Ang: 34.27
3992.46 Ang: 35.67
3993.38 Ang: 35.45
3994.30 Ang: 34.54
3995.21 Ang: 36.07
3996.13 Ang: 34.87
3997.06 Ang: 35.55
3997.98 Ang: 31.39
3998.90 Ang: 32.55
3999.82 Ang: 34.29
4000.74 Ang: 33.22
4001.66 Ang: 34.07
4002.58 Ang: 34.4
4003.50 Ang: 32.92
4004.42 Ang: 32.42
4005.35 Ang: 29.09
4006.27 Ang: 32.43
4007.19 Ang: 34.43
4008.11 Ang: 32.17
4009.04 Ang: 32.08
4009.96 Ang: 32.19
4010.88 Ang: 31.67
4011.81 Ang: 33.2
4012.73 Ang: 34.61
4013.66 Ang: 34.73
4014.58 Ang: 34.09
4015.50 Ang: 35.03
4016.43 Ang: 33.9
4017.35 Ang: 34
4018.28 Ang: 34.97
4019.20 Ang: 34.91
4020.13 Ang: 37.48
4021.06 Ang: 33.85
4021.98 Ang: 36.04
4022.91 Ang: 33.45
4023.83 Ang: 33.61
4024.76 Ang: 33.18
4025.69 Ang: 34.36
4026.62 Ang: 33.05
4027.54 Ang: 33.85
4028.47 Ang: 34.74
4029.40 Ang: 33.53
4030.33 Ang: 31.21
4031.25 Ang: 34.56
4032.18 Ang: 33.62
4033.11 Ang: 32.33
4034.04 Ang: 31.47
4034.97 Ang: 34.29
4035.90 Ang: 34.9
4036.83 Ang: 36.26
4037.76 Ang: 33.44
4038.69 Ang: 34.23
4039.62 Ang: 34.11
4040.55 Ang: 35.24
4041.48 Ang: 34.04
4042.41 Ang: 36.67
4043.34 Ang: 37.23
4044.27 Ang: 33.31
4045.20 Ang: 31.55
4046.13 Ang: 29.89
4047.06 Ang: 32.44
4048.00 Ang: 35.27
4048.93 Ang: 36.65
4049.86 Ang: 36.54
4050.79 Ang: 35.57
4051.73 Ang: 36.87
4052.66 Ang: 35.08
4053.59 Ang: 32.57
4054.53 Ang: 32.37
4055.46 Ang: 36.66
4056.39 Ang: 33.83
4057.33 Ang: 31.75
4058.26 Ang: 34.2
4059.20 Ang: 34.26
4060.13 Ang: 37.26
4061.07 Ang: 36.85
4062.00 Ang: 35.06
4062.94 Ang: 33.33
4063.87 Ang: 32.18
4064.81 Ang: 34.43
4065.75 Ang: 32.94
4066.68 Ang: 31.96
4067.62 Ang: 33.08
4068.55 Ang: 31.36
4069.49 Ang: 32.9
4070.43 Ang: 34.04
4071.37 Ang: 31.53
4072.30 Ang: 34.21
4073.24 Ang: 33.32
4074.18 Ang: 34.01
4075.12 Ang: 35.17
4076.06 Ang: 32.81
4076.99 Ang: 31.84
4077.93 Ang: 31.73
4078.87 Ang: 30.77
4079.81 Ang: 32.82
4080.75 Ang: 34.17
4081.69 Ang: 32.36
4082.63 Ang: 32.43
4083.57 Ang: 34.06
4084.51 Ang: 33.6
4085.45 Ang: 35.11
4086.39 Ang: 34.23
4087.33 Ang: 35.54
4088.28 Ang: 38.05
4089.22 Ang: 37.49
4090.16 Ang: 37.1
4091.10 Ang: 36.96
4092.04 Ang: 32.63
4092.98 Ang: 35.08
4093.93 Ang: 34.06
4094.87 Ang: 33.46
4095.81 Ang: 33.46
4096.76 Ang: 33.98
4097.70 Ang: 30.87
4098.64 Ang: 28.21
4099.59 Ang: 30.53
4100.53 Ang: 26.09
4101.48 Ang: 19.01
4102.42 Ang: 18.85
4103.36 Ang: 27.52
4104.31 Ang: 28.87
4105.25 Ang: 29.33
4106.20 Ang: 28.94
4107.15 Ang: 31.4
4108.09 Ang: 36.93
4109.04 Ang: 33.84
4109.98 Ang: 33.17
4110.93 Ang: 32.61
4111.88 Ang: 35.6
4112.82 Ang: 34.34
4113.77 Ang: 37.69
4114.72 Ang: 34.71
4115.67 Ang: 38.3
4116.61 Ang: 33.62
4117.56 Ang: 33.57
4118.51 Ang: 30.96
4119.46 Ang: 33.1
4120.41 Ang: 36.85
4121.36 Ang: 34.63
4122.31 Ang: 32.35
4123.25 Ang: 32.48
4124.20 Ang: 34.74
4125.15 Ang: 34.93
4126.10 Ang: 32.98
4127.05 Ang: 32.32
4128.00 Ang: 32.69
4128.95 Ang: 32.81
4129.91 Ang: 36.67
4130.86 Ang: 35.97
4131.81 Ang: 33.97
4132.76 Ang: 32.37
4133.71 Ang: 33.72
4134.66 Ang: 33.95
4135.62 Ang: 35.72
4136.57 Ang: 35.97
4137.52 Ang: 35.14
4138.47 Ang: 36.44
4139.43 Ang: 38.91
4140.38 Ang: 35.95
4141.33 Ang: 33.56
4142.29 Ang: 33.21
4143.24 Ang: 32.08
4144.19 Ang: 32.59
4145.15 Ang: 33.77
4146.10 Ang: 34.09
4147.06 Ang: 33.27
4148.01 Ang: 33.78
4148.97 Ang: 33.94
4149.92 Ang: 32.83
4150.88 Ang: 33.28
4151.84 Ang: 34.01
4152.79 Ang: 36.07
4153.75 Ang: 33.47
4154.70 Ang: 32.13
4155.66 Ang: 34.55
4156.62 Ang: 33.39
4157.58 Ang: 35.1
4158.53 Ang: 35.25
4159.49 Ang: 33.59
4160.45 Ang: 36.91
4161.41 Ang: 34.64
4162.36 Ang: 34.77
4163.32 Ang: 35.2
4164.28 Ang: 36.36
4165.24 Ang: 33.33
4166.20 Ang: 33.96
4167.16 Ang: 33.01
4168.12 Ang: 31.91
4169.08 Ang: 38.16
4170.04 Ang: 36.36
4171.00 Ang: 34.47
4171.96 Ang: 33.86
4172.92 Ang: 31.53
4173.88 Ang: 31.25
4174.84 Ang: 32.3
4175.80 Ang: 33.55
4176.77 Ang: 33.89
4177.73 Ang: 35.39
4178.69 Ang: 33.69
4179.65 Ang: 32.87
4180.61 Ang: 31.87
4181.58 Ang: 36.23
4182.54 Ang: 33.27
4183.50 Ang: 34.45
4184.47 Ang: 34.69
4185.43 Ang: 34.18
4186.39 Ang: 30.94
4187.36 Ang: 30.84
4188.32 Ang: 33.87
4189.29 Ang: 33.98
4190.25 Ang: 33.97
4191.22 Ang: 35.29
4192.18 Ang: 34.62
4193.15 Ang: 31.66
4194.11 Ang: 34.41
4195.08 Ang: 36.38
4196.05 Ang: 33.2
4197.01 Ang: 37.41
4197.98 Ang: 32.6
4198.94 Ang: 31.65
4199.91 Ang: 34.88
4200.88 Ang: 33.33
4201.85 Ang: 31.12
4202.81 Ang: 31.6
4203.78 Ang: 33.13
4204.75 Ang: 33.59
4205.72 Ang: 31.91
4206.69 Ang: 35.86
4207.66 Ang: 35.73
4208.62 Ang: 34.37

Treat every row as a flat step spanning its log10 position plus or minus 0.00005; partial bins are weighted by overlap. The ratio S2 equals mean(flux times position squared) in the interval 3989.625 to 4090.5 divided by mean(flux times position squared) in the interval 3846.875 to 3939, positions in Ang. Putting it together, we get 1.3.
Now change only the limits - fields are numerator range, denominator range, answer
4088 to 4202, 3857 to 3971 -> 1.34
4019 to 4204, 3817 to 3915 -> 1.27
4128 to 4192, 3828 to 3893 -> 1.35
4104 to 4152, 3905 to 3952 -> 1.37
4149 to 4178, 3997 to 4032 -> 1.09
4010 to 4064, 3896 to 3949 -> 1.31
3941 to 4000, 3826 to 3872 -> 1.06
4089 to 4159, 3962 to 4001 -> 1.25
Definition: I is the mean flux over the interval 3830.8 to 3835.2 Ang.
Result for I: 23.4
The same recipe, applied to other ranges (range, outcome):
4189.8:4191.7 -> 34.6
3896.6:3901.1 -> 30.4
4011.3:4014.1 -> 34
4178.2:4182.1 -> 33.7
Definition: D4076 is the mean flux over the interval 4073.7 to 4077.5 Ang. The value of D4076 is 33.5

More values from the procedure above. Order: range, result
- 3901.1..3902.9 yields 30.9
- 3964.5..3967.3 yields 19.2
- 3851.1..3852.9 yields 33.3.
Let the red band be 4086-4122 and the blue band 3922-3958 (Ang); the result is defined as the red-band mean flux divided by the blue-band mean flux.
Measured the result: 1.25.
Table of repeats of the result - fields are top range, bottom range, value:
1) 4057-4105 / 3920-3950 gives 1.31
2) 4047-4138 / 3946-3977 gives 1.28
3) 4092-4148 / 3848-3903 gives 1.08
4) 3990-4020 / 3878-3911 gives 1.12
